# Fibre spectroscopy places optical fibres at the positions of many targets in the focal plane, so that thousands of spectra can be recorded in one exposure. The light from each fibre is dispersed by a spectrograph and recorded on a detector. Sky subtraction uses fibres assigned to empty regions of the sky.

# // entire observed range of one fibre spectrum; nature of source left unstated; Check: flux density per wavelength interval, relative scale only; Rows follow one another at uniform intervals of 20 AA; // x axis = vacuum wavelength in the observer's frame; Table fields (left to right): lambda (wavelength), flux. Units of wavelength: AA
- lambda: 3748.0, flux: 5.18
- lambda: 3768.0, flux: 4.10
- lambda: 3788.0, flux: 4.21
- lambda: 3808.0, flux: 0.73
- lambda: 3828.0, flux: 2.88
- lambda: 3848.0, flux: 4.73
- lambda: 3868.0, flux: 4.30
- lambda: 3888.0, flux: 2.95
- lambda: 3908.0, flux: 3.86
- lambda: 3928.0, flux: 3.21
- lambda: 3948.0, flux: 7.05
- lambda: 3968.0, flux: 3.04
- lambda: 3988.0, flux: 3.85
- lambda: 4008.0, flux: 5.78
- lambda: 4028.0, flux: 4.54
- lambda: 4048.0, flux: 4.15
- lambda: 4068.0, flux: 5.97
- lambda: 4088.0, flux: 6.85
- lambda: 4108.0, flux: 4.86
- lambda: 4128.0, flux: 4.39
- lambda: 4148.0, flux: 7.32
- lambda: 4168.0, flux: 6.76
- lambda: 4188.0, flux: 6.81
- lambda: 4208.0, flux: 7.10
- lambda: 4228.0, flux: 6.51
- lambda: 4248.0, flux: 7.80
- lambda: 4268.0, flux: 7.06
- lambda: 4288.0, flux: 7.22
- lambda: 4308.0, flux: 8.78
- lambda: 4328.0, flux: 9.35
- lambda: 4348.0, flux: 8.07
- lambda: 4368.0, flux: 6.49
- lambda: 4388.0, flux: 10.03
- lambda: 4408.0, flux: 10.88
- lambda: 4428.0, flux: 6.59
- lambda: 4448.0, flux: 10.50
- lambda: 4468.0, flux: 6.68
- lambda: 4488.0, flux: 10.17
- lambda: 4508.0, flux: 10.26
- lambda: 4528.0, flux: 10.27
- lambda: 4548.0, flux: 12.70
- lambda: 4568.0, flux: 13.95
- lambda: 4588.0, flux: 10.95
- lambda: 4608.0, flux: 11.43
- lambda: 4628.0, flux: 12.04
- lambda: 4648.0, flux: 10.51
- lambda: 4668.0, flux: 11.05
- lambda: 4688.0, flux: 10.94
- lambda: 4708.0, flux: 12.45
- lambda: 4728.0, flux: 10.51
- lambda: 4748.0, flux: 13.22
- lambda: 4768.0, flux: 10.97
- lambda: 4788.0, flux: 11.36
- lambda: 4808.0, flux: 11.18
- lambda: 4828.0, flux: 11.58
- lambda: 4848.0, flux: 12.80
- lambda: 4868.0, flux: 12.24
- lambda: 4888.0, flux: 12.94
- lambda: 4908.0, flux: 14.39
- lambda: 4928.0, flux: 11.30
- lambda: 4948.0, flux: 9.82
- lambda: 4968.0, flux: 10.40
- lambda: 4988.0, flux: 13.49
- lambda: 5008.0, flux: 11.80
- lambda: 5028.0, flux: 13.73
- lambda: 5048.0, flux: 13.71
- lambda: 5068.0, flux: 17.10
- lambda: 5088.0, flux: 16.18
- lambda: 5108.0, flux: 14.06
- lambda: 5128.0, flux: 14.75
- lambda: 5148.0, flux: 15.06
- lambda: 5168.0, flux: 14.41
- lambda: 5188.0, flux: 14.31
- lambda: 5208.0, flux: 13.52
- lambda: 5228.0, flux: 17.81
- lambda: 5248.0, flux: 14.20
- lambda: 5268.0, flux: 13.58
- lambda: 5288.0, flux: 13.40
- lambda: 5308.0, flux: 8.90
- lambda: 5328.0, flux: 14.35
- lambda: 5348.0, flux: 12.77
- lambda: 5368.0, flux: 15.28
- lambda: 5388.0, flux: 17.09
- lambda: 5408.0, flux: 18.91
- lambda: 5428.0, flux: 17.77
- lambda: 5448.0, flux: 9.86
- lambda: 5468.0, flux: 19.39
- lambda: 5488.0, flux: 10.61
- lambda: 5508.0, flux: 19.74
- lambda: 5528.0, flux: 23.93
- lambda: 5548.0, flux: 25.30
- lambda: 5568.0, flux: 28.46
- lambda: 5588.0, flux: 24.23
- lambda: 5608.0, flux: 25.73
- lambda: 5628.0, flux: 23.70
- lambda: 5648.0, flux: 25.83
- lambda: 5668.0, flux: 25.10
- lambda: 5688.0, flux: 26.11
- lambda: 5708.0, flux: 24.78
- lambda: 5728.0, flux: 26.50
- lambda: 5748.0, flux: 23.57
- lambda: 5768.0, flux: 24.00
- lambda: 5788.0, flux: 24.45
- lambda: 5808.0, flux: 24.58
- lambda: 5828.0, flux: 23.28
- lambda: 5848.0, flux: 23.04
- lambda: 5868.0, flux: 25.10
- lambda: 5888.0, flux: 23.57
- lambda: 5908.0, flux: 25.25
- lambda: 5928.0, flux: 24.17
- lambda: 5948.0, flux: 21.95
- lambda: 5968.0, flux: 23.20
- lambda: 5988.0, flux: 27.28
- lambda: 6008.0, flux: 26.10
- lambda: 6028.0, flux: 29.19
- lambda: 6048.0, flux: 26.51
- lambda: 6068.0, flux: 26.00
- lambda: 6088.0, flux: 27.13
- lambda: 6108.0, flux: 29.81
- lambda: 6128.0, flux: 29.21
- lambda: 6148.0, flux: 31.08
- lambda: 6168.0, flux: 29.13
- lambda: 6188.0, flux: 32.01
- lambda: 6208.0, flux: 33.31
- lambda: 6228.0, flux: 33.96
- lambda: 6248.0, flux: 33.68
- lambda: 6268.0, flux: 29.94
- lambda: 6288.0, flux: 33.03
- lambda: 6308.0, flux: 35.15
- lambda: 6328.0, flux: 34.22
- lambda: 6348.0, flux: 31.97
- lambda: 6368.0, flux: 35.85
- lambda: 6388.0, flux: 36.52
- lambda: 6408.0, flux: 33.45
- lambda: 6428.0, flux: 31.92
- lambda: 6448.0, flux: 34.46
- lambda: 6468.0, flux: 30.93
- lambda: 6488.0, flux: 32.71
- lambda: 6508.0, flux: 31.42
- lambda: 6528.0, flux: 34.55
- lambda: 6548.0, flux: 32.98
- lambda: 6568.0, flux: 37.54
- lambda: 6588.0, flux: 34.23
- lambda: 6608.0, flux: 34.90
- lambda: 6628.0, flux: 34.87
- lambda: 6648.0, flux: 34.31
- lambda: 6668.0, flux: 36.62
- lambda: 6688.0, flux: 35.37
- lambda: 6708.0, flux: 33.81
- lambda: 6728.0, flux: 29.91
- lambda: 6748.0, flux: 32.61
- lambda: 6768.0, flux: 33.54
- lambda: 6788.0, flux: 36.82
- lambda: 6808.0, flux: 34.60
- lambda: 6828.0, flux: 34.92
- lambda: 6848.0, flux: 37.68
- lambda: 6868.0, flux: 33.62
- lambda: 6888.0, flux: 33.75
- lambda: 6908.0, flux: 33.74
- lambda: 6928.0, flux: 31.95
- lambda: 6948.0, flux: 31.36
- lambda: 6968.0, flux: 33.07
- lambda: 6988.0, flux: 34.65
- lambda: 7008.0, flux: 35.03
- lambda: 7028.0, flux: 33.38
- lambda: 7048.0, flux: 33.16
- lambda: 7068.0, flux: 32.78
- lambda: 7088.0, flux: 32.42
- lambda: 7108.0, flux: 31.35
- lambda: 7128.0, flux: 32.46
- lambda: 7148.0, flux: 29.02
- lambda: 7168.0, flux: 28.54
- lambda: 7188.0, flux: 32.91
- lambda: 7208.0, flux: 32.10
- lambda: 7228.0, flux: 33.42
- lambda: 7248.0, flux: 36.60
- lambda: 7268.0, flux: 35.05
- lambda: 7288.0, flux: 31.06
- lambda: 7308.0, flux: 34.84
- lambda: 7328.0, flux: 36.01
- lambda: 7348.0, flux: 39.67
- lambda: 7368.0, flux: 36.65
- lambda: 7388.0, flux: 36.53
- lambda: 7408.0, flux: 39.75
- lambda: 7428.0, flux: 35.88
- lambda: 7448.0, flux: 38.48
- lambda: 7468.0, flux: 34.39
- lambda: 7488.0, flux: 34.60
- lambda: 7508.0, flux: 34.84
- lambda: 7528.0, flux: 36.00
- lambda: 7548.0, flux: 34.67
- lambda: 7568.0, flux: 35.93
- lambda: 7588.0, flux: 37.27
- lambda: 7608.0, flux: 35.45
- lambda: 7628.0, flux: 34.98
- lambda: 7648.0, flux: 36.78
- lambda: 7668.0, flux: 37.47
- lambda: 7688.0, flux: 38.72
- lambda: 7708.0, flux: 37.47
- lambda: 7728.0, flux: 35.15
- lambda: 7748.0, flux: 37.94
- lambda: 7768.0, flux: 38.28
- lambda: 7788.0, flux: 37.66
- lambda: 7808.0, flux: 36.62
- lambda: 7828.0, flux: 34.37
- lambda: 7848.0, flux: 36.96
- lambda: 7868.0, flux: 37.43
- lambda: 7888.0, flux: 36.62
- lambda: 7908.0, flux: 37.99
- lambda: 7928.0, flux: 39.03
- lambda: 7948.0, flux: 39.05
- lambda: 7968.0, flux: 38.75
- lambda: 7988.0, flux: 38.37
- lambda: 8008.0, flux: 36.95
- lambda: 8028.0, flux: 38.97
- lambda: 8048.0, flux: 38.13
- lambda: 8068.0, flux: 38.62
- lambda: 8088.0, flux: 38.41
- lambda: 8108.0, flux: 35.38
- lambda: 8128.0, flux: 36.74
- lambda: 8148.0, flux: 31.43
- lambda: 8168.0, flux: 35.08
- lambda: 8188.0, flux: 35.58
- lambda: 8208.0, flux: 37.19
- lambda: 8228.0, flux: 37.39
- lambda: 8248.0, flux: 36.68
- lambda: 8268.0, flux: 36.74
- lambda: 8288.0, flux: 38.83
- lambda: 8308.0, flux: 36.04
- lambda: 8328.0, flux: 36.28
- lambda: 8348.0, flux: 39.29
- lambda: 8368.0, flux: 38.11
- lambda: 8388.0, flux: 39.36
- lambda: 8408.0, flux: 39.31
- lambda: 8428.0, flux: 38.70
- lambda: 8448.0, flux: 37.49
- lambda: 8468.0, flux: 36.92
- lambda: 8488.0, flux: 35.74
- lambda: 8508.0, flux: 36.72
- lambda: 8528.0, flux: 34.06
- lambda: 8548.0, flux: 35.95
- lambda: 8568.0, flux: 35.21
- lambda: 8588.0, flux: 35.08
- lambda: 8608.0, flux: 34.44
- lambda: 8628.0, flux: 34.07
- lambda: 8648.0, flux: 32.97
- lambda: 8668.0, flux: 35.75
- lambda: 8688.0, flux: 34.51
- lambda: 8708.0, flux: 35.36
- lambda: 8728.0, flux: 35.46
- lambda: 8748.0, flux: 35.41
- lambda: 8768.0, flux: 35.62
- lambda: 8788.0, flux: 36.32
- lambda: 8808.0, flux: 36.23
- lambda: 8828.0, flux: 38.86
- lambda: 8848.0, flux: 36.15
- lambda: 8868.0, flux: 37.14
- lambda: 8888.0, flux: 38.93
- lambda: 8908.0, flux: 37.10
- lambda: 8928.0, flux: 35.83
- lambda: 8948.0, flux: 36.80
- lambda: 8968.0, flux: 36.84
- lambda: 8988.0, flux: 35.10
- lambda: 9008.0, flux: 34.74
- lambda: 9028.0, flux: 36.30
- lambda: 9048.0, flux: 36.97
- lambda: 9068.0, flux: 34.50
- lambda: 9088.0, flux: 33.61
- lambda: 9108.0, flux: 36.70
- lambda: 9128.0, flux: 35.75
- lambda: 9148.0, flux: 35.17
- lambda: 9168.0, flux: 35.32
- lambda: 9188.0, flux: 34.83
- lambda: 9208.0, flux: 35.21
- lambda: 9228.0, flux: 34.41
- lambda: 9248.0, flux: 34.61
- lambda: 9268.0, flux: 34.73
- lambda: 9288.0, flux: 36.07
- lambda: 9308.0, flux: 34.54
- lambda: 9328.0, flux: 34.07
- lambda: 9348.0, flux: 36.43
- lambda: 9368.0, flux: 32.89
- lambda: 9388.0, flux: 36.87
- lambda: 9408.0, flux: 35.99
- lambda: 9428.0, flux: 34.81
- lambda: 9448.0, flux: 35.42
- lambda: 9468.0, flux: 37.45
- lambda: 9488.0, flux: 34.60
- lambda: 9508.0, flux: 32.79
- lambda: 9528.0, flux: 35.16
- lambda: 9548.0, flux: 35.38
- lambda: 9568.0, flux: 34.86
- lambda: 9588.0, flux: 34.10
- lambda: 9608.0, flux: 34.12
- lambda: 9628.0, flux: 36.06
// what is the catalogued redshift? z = 0.38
